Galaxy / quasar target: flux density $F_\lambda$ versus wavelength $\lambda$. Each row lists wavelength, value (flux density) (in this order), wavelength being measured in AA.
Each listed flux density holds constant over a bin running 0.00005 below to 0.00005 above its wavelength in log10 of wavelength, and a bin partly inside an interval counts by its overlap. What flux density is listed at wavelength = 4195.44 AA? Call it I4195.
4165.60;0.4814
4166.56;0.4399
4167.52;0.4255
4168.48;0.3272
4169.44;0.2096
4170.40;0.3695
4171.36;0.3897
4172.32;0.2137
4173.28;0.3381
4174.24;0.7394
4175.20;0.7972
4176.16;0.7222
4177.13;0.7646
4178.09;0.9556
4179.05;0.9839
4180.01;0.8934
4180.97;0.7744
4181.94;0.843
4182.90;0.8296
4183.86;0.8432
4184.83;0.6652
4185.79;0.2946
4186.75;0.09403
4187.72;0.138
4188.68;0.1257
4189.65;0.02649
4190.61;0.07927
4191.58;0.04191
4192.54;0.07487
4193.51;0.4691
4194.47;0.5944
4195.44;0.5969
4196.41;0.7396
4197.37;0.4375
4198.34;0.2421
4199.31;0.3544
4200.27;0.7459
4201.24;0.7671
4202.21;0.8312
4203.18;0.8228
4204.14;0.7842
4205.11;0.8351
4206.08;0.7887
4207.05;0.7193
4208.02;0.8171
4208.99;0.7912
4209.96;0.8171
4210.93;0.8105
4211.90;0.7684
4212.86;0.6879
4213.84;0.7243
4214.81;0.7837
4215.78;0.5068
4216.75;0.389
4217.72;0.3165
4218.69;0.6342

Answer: 0.5969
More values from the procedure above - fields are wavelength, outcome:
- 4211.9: 0.7684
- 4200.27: 0.7459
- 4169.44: 0.2096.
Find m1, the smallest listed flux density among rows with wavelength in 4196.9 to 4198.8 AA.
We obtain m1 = 0.2421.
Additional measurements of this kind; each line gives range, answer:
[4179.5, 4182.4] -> 0.7744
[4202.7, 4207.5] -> 0.7193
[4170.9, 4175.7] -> 0.2137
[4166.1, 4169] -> 0.3272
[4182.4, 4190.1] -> 0.02649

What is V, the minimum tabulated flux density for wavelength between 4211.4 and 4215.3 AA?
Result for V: 0.6879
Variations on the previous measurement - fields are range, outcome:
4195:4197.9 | 0.4375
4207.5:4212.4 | 0.7684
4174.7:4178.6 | 0.7222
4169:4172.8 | 0.2096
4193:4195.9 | 0.4691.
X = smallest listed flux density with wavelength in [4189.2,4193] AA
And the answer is 0.02649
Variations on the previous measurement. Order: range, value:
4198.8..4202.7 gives 0.3544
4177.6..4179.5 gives 0.9556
